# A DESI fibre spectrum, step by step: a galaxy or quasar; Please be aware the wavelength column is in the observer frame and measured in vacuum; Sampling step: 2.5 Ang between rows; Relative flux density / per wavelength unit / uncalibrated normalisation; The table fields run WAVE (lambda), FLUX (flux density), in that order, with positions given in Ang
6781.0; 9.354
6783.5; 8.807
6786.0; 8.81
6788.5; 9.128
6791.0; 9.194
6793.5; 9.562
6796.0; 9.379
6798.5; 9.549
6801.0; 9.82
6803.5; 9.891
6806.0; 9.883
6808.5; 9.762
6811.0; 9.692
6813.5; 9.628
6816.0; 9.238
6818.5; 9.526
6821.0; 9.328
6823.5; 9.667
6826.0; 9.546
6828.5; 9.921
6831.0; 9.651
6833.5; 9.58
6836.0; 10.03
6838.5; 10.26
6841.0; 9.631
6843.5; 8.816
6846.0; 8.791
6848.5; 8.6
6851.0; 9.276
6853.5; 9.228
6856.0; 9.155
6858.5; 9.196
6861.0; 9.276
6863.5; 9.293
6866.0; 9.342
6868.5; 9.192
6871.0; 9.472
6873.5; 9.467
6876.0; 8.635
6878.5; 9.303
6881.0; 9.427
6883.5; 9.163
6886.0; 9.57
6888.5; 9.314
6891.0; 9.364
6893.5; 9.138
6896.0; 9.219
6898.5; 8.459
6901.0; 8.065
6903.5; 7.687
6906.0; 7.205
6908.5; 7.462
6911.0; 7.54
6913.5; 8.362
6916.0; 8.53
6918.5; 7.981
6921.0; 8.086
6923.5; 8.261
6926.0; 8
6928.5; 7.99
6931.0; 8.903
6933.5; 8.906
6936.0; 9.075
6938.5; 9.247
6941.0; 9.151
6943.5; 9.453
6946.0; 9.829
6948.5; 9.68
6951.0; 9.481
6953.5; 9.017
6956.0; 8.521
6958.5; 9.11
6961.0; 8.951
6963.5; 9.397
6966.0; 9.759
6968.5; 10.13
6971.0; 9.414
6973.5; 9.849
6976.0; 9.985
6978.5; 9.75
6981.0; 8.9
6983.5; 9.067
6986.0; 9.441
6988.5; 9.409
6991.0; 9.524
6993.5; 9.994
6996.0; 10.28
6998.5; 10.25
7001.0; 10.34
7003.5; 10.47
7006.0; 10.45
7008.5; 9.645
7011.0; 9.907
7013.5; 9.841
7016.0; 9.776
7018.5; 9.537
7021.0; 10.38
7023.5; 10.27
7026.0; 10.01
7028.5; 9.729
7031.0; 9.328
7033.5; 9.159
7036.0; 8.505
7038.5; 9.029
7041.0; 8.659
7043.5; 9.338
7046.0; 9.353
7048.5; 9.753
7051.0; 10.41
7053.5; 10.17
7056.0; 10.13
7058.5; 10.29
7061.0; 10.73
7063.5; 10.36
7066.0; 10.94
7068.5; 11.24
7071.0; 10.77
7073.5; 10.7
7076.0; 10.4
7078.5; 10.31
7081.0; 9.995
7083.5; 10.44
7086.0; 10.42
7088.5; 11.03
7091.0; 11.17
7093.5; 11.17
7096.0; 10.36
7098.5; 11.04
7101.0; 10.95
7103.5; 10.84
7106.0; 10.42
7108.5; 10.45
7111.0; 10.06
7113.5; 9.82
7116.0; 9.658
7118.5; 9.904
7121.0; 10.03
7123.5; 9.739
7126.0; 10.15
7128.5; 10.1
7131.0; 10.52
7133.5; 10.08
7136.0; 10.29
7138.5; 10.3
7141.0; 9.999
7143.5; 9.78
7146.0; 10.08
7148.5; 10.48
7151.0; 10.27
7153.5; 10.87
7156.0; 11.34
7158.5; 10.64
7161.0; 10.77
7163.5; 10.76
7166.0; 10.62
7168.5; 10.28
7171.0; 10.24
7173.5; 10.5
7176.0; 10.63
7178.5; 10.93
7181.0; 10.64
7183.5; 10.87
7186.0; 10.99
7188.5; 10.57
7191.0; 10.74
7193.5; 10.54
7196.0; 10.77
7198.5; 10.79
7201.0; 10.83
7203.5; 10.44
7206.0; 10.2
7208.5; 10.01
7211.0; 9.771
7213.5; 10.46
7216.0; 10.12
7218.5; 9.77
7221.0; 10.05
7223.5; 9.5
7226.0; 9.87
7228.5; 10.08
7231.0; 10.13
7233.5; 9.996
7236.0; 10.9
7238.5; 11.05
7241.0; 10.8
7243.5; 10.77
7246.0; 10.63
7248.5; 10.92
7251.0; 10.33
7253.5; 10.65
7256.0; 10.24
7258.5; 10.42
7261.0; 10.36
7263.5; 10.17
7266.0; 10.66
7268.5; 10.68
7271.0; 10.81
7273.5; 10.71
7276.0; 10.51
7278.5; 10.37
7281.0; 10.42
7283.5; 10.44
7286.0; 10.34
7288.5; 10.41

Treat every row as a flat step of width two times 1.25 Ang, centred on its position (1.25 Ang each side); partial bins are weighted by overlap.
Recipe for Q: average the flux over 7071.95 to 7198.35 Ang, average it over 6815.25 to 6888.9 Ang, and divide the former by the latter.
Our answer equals 1.1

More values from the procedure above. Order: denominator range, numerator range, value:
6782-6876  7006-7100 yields 1.08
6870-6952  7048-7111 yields 1.21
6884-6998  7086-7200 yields 1.17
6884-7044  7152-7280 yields 1.14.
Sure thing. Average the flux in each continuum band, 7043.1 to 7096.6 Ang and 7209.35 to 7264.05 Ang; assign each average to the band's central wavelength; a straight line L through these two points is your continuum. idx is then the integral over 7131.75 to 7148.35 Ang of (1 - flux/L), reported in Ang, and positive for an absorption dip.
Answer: 0.4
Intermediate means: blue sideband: 10.4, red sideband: 10.3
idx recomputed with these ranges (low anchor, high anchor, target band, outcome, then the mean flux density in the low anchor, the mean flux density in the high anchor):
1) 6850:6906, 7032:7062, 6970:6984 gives -0.2 Ang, 9.06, 9.62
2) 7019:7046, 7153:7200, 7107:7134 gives 0.4 Ang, 9.44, 10.7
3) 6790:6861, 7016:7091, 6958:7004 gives 0.9 Ang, 9.49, 10.1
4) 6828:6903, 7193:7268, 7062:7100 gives -3.0 Ang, 9.24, 10.4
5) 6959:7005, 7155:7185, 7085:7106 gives -1.1 Ang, 9.71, 10.7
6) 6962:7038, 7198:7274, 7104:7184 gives -1.7 Ang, 9.74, 10.4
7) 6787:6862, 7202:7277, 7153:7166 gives -0.8 Ang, 9.47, 10.4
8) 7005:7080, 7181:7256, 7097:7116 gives -0.6 Ang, 9.97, 10.4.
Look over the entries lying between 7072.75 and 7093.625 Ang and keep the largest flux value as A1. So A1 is 11.17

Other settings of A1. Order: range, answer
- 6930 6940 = 9.247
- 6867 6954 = 9.829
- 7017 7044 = 10.38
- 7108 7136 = 10.52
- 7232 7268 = 11.05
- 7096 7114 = 11.04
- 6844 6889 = 9.57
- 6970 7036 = 10.47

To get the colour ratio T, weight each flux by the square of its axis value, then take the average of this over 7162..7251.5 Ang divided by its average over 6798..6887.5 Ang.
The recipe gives 1.23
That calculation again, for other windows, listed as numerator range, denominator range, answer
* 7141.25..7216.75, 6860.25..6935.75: 1.31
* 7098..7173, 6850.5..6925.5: 1.27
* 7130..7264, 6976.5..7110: 1.08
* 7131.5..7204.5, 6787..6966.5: 1.26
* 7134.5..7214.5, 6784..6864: 1.23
